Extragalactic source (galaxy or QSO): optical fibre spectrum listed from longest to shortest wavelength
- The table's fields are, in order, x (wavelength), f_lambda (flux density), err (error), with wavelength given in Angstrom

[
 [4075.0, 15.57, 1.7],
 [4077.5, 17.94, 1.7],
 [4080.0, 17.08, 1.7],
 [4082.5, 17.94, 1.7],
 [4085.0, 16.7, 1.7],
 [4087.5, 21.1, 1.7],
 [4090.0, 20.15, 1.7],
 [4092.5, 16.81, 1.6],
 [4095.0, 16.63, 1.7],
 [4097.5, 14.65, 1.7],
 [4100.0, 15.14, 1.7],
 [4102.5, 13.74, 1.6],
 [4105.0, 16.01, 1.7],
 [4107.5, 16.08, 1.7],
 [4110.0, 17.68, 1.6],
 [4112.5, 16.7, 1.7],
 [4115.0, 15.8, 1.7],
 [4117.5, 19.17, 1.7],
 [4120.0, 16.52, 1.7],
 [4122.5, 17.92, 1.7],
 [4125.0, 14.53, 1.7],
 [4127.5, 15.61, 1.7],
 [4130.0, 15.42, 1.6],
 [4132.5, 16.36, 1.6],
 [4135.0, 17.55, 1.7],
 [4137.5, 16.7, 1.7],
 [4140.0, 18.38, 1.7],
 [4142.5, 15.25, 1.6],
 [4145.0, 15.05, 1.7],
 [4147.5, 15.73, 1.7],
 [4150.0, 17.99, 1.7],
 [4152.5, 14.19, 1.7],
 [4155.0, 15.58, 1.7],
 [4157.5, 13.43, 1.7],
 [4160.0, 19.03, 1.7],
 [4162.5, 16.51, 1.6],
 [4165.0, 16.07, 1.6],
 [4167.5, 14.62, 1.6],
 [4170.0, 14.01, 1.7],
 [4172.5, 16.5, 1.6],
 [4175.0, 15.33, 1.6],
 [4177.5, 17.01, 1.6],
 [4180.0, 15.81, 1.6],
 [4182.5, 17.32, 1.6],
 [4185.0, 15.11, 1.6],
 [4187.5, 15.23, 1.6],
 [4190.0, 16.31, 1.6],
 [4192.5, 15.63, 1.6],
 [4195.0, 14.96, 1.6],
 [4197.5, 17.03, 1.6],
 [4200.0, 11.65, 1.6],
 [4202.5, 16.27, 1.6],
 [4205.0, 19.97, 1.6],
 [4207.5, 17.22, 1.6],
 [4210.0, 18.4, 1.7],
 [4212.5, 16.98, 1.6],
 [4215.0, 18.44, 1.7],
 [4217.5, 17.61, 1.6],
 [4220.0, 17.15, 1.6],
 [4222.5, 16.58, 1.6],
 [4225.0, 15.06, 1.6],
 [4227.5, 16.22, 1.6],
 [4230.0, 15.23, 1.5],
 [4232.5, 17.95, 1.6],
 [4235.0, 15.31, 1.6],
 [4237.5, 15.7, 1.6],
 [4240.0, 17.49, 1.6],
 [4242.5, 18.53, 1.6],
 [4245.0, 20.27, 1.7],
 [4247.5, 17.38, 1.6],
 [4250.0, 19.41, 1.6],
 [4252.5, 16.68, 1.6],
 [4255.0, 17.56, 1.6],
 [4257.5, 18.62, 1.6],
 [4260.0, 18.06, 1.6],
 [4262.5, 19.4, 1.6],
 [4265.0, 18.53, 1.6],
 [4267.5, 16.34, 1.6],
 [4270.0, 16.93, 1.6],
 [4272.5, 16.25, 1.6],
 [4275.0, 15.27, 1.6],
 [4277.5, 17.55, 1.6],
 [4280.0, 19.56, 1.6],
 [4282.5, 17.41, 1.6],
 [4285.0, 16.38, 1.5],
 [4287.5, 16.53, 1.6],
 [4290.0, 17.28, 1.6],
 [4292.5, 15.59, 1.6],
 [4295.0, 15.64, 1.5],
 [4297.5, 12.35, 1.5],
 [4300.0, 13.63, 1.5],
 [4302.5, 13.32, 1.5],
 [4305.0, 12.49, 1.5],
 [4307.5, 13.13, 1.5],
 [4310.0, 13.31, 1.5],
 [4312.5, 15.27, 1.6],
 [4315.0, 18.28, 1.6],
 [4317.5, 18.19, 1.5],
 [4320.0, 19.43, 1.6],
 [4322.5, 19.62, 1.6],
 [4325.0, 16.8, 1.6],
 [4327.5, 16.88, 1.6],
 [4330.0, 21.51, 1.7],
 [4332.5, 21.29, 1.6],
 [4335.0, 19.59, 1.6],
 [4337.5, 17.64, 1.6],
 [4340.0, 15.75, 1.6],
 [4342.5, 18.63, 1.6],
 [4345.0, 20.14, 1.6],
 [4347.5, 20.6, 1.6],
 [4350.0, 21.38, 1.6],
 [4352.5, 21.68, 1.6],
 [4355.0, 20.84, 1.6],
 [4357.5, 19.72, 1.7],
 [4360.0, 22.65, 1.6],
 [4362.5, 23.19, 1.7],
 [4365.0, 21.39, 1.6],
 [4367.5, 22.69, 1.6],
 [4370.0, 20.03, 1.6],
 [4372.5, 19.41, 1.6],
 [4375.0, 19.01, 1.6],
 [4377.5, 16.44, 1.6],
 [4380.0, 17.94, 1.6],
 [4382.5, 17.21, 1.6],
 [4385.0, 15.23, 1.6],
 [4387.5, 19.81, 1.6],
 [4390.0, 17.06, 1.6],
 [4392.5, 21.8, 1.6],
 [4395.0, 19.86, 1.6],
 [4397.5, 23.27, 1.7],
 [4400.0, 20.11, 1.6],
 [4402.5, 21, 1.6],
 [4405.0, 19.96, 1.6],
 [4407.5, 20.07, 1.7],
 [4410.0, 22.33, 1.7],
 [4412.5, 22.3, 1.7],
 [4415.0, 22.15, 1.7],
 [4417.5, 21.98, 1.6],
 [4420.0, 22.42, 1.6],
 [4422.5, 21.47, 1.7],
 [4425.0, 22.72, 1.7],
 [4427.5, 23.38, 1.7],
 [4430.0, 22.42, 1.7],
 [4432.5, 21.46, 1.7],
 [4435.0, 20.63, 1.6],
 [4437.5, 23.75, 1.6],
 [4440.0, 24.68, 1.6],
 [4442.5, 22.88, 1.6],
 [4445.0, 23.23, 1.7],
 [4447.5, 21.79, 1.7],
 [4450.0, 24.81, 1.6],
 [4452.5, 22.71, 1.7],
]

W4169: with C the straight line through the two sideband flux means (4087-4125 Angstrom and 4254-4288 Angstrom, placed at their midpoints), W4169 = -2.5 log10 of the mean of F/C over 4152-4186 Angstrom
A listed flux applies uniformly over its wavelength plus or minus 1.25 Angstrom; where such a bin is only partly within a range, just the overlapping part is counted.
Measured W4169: 0.08 mag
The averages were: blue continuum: 16.8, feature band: 15.8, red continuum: 17.5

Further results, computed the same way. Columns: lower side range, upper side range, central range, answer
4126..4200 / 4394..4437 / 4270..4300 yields 0.151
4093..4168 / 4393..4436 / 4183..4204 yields 0.130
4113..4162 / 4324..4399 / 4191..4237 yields 0.061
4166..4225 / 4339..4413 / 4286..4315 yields 0.255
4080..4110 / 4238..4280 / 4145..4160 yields 0.101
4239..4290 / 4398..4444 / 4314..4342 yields 0.046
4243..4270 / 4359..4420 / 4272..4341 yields 0.143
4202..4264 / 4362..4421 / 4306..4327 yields 0.137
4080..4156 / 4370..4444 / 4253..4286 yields 0.075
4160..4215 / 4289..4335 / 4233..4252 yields -0.089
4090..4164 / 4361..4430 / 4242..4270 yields 0.009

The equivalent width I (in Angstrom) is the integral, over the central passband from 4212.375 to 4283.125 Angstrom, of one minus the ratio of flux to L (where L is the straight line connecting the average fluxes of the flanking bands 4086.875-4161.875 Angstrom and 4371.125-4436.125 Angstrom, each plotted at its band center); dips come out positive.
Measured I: 3.30 Angstrom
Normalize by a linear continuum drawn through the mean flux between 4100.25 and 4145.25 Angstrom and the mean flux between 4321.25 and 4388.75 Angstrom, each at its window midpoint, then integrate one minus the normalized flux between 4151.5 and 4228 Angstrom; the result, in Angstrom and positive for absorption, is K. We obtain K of 4.88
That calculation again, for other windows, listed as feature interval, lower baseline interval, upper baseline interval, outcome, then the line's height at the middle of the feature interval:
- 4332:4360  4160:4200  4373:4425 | -1.1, 19.1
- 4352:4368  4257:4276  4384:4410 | -2.0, 19.3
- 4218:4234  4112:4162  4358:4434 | 1.3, 17.8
